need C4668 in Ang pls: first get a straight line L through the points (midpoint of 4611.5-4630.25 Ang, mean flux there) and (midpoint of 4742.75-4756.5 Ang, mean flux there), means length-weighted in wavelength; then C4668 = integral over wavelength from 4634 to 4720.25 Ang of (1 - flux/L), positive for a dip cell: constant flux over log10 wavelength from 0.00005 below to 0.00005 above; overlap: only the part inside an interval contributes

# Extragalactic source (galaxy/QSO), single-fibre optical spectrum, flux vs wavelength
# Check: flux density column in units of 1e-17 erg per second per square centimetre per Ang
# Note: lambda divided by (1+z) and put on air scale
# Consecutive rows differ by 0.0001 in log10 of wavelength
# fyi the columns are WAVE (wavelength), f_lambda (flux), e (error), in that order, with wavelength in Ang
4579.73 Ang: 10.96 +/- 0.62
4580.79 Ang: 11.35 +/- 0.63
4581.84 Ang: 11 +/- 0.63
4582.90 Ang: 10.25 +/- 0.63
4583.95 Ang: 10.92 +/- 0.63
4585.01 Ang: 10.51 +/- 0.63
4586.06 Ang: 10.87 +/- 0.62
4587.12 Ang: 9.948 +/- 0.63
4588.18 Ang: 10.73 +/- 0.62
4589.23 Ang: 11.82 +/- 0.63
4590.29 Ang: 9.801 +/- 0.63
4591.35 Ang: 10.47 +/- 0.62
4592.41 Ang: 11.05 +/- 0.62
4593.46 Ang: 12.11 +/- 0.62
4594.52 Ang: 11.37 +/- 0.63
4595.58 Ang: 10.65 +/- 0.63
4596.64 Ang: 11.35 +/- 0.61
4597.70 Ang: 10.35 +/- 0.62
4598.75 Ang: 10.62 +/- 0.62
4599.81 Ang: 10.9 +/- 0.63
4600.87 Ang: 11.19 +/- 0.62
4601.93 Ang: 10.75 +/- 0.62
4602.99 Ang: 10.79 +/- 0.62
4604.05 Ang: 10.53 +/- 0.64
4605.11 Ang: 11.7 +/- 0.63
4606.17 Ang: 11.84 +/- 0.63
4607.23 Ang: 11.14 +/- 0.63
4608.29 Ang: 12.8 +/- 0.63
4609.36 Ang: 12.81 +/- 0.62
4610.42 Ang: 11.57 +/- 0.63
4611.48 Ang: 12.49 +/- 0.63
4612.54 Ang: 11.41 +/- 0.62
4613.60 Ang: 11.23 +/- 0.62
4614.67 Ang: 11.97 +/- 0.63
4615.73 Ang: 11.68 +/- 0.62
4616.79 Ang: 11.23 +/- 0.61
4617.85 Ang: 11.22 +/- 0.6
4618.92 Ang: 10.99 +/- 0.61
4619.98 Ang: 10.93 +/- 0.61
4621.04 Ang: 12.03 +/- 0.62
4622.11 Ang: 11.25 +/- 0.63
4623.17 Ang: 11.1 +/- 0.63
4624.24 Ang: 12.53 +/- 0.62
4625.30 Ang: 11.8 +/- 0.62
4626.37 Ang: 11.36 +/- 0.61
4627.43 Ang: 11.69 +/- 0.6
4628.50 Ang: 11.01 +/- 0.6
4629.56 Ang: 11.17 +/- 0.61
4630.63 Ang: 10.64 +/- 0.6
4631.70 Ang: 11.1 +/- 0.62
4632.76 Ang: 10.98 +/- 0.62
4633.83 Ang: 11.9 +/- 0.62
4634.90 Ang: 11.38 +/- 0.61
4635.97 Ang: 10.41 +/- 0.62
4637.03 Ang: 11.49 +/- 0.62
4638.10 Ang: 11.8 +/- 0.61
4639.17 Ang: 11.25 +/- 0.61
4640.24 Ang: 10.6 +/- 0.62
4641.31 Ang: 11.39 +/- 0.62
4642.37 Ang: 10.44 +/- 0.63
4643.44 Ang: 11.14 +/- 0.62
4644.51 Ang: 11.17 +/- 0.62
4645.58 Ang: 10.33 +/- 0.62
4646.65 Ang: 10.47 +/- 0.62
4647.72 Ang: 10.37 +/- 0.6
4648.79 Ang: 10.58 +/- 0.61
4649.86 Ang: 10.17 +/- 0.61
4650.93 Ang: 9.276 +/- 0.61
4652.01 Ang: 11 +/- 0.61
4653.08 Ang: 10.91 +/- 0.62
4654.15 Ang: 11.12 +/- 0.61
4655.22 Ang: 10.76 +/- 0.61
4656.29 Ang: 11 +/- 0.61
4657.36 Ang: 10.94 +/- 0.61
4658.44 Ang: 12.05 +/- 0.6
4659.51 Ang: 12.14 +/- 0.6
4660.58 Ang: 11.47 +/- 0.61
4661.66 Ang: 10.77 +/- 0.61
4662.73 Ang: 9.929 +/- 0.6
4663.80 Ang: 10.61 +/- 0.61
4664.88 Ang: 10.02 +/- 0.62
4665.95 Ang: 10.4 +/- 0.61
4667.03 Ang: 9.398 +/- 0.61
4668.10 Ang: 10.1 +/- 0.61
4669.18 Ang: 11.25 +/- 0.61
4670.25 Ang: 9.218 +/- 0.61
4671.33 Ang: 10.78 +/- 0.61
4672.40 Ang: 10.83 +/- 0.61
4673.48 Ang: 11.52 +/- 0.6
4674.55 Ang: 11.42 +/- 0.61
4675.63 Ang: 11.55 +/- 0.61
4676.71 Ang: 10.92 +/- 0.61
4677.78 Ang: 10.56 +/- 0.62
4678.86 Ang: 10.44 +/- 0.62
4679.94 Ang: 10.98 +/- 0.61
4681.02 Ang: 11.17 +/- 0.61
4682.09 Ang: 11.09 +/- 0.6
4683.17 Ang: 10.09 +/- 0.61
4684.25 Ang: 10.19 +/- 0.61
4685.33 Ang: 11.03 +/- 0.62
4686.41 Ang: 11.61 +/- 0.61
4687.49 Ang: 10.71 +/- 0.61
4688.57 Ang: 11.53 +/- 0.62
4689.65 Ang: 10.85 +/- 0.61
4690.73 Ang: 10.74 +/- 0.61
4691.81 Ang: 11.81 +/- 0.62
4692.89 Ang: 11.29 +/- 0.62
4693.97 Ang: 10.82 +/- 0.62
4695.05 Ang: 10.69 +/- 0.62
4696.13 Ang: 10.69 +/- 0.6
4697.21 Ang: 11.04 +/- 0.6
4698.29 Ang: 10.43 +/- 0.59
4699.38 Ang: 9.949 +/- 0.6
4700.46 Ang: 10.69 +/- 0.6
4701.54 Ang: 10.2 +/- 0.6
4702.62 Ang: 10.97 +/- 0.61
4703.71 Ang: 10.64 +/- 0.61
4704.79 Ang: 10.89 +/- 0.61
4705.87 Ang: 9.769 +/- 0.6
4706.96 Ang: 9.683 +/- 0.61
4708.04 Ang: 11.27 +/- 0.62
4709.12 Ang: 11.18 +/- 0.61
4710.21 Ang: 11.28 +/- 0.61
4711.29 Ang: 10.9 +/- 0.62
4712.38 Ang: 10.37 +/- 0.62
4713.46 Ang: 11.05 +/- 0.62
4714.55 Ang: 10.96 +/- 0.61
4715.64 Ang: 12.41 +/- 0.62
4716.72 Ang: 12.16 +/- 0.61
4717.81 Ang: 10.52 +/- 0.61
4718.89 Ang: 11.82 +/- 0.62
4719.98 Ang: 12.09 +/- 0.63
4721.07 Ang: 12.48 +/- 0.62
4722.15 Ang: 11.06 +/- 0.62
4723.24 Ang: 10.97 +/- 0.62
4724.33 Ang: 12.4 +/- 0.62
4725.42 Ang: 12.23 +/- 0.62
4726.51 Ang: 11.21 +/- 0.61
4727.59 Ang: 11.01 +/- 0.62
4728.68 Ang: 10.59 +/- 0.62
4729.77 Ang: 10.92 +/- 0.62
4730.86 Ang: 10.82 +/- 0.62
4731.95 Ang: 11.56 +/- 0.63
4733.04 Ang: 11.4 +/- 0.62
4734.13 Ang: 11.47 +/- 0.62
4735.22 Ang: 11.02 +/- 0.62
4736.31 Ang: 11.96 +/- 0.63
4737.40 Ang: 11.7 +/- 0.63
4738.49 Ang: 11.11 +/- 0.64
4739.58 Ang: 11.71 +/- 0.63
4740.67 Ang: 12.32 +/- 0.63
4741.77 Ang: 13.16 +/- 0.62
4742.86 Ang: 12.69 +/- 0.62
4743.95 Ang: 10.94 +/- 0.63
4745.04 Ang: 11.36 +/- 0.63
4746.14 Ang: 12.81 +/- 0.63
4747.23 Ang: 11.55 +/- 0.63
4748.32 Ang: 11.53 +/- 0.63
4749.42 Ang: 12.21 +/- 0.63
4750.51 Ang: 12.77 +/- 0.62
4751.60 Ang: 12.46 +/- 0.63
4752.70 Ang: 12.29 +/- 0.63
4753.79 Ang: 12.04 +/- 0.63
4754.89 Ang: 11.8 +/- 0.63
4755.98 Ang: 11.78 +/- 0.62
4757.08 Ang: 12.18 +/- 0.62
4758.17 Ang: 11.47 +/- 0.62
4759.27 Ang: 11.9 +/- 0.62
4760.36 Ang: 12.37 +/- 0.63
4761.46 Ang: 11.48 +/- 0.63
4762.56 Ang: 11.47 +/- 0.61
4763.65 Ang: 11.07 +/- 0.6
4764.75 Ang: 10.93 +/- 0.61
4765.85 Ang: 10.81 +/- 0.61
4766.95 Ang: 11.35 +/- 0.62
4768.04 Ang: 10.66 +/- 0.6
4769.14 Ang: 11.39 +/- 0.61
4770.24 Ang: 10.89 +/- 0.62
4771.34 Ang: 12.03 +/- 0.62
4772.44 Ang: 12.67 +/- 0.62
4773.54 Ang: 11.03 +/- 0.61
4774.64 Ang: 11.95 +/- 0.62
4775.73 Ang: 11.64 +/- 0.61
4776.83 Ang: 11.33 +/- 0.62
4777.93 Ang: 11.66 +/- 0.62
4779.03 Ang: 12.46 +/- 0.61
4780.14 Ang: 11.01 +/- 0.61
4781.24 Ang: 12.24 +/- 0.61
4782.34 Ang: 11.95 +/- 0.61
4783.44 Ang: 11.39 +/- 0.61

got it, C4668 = 6.2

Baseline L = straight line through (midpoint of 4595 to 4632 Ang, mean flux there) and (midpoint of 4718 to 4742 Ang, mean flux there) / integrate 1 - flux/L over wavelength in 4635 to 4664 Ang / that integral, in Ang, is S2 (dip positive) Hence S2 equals 1.4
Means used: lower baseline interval 11.4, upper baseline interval 11.6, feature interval 10.9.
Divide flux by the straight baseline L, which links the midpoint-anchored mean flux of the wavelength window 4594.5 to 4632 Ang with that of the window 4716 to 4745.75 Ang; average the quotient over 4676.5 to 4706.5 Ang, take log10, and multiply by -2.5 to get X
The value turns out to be 0.07 mag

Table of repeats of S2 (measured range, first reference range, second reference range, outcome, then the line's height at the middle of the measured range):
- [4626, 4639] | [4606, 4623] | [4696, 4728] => 0.3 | 11.5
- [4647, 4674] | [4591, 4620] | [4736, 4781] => 1.9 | 11.5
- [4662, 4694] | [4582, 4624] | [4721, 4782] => 1.9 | 11.4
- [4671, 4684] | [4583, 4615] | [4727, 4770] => 0.6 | 11.4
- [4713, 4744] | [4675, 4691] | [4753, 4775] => -0.9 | 11.3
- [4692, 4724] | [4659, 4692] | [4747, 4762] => 0.9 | 11.3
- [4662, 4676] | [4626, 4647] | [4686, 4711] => 0.5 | 10.9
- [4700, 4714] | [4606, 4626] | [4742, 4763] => 1.4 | 11.9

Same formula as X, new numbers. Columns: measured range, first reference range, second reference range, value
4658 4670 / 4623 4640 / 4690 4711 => 0.04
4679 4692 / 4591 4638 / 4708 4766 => 0.05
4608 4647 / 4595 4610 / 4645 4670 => -0.04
